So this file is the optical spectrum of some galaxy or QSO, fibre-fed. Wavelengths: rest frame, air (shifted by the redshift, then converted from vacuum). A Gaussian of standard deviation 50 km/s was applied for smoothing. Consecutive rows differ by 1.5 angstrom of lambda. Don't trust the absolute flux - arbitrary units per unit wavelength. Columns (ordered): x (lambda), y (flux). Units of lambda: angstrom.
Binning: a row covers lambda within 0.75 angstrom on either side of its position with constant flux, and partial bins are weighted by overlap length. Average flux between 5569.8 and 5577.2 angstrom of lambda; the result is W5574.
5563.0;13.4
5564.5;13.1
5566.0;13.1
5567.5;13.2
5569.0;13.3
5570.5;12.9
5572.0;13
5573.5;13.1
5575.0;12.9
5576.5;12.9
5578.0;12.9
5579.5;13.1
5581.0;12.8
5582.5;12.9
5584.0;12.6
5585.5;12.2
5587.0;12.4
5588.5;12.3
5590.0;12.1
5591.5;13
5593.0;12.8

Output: 13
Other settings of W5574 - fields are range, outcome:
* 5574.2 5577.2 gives 12.9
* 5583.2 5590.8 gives 12.3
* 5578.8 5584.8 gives 12.8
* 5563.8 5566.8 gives 13.1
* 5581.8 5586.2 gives 12.6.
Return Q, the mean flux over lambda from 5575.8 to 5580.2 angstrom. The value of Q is 13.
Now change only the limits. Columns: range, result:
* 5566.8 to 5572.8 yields 13.1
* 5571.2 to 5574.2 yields 13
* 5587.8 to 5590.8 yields 12.2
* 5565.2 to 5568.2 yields 13.1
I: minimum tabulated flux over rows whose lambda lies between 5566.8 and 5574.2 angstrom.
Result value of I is 12.9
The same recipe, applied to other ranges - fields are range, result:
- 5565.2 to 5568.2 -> 13.1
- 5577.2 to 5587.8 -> 12.2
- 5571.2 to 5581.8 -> 12.8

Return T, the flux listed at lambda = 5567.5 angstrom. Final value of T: 13.2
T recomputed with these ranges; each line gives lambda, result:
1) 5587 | 12.4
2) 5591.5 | 13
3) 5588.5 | 12.3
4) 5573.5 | 13.1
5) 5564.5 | 13.1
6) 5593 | 12.8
